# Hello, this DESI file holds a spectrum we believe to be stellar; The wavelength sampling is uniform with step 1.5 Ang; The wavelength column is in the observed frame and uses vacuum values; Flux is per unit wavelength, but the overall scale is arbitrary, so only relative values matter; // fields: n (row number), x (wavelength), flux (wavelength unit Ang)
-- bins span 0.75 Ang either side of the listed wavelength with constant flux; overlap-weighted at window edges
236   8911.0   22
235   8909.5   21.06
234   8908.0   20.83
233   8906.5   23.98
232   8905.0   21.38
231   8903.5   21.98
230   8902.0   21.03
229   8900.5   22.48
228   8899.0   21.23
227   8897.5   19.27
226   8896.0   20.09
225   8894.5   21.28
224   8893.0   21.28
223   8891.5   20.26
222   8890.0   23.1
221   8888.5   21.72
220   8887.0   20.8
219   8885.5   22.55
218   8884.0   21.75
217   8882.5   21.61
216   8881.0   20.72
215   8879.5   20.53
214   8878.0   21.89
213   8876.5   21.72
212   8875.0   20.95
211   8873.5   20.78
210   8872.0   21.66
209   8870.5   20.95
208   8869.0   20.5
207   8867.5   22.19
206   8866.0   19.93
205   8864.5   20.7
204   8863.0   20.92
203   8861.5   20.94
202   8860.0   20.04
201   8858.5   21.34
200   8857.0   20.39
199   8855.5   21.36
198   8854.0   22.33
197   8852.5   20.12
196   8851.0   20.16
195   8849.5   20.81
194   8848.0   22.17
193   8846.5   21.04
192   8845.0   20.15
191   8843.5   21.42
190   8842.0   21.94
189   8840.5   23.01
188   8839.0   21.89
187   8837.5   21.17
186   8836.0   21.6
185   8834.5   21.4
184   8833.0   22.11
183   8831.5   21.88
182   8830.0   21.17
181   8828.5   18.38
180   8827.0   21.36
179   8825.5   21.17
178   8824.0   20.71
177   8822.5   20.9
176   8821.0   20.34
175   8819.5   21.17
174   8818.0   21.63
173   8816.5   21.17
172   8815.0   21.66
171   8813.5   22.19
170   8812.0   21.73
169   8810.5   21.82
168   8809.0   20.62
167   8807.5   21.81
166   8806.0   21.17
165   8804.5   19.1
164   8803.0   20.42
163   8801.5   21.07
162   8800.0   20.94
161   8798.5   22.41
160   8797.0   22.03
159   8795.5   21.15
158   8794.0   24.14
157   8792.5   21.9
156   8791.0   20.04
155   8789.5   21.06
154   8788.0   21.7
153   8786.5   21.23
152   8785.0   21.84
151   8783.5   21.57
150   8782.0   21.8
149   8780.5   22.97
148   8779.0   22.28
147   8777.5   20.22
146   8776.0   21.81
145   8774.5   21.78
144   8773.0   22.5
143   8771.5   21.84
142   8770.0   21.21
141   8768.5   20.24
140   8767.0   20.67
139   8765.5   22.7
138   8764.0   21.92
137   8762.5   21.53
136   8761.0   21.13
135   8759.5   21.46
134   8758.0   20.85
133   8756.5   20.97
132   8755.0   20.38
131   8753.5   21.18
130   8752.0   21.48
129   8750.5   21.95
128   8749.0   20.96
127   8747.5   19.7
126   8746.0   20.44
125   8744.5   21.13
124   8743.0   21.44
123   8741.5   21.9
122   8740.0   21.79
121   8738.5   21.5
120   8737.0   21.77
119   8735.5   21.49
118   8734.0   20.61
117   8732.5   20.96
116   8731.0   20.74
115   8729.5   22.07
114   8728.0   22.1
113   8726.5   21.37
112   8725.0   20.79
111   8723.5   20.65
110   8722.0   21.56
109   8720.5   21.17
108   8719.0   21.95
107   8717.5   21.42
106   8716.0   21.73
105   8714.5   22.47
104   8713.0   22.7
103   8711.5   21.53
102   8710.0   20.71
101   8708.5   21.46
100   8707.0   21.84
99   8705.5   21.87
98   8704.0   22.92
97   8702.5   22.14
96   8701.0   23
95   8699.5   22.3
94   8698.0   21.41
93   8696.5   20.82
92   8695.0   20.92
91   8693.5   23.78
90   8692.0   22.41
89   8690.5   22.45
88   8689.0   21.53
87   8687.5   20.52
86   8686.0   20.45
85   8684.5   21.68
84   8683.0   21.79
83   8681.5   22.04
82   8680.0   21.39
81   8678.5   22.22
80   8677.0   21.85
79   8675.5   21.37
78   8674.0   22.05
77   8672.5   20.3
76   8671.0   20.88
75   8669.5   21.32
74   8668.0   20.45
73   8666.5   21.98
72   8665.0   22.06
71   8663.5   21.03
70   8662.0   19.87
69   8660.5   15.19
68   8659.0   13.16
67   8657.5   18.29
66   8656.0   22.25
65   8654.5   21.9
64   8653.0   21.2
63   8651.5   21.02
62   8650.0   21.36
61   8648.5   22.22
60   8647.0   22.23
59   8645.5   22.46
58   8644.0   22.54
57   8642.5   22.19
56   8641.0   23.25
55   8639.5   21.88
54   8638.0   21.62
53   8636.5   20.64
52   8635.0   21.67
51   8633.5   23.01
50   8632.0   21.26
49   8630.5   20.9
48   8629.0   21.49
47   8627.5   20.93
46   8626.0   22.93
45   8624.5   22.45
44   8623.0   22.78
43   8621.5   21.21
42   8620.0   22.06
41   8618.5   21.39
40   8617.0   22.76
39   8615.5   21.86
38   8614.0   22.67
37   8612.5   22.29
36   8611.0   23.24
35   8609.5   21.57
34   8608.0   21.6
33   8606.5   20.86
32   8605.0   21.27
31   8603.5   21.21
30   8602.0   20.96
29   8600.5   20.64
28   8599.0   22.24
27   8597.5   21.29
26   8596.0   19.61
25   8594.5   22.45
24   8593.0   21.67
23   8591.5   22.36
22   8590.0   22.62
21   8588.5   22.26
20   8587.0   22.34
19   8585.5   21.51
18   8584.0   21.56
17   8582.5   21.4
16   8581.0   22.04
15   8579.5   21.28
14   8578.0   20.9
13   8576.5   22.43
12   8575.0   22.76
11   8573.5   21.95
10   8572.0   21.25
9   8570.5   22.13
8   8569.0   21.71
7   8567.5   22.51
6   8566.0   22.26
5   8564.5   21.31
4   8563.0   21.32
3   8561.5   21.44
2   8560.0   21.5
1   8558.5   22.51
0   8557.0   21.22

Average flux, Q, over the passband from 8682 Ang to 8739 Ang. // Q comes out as 21.6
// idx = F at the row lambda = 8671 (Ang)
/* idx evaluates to 20.88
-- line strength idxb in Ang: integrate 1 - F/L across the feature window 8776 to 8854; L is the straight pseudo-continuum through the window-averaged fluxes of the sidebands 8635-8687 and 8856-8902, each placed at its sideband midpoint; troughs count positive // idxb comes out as -0.9 Ang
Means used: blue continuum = 21.1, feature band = 21.3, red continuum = 21.1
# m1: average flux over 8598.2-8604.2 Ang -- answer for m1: 21.3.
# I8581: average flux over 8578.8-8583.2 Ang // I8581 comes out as 21.6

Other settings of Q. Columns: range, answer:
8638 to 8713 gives 21.4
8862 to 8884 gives 21.1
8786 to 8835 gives 21.3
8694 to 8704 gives 21.9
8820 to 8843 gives 21.3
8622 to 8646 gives 22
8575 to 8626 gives 21.8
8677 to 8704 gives 21.8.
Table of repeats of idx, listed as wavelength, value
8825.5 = 21.17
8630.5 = 20.9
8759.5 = 21.46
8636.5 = 20.64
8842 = 21.94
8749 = 20.96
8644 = 22.54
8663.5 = 21.03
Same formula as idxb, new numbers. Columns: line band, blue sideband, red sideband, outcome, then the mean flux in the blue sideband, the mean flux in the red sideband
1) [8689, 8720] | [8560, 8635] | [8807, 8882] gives -0.7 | 21.8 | 21.2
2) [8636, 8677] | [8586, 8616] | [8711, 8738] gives 1.3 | 21.7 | 21.5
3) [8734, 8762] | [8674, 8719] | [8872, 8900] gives 0.6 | 21.8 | 21.2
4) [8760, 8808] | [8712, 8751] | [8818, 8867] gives -0.6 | 21.4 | 21.1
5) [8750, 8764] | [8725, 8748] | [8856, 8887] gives 0.0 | 21.3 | 21.1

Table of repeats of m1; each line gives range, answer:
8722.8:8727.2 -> 20.9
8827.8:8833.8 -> 20.9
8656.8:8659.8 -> 15.7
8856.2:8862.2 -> 20.7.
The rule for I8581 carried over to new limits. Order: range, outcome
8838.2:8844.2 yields 22.1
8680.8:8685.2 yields 21.8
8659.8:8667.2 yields 20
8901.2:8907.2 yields 22.1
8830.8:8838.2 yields 21.6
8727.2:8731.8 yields 21.6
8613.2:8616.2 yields 22.3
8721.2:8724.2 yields 21.1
